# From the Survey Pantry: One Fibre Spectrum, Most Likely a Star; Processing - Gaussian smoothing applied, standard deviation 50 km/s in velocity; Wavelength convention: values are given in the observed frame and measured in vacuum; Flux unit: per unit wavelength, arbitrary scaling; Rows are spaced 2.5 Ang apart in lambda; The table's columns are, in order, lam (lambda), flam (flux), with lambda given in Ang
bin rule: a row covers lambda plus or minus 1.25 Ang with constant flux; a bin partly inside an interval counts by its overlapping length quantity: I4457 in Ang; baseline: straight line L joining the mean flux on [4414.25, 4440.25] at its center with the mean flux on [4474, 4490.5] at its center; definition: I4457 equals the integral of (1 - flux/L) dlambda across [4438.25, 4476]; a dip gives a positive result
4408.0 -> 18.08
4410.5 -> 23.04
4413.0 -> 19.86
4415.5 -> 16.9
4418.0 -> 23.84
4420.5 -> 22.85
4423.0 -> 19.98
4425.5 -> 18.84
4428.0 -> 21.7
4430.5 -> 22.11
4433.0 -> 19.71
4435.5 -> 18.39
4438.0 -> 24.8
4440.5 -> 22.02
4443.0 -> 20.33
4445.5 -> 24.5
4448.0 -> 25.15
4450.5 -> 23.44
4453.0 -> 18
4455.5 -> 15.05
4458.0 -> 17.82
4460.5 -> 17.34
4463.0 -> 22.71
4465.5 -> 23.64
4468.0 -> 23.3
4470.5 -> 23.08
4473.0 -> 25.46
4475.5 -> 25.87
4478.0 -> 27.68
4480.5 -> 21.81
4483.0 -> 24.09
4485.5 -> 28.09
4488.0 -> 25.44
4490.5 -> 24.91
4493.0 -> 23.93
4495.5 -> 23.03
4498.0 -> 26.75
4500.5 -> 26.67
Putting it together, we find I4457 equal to 2.5 Ang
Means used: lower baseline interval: 21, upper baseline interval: 25.5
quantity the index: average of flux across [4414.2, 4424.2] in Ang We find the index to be 20.9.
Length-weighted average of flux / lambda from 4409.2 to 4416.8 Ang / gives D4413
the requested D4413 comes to 19.9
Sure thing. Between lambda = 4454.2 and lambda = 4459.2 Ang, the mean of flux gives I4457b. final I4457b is 16.4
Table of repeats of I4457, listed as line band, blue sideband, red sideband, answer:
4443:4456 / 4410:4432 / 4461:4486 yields 0.69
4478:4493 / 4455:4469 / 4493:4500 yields -1.05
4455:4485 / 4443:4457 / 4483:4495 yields 0.86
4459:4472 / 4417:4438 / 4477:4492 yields 1.04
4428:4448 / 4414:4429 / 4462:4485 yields -0.07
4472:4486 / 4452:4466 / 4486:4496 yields -1.78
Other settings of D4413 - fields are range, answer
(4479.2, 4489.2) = 24.9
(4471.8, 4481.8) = 25.2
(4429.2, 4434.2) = 20.9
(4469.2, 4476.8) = 24.8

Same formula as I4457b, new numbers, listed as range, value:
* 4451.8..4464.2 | 18.2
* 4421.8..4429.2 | 20.2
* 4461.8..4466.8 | 23.2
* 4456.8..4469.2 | 21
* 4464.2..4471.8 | 23.3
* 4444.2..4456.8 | 21.2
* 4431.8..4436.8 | 19.1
